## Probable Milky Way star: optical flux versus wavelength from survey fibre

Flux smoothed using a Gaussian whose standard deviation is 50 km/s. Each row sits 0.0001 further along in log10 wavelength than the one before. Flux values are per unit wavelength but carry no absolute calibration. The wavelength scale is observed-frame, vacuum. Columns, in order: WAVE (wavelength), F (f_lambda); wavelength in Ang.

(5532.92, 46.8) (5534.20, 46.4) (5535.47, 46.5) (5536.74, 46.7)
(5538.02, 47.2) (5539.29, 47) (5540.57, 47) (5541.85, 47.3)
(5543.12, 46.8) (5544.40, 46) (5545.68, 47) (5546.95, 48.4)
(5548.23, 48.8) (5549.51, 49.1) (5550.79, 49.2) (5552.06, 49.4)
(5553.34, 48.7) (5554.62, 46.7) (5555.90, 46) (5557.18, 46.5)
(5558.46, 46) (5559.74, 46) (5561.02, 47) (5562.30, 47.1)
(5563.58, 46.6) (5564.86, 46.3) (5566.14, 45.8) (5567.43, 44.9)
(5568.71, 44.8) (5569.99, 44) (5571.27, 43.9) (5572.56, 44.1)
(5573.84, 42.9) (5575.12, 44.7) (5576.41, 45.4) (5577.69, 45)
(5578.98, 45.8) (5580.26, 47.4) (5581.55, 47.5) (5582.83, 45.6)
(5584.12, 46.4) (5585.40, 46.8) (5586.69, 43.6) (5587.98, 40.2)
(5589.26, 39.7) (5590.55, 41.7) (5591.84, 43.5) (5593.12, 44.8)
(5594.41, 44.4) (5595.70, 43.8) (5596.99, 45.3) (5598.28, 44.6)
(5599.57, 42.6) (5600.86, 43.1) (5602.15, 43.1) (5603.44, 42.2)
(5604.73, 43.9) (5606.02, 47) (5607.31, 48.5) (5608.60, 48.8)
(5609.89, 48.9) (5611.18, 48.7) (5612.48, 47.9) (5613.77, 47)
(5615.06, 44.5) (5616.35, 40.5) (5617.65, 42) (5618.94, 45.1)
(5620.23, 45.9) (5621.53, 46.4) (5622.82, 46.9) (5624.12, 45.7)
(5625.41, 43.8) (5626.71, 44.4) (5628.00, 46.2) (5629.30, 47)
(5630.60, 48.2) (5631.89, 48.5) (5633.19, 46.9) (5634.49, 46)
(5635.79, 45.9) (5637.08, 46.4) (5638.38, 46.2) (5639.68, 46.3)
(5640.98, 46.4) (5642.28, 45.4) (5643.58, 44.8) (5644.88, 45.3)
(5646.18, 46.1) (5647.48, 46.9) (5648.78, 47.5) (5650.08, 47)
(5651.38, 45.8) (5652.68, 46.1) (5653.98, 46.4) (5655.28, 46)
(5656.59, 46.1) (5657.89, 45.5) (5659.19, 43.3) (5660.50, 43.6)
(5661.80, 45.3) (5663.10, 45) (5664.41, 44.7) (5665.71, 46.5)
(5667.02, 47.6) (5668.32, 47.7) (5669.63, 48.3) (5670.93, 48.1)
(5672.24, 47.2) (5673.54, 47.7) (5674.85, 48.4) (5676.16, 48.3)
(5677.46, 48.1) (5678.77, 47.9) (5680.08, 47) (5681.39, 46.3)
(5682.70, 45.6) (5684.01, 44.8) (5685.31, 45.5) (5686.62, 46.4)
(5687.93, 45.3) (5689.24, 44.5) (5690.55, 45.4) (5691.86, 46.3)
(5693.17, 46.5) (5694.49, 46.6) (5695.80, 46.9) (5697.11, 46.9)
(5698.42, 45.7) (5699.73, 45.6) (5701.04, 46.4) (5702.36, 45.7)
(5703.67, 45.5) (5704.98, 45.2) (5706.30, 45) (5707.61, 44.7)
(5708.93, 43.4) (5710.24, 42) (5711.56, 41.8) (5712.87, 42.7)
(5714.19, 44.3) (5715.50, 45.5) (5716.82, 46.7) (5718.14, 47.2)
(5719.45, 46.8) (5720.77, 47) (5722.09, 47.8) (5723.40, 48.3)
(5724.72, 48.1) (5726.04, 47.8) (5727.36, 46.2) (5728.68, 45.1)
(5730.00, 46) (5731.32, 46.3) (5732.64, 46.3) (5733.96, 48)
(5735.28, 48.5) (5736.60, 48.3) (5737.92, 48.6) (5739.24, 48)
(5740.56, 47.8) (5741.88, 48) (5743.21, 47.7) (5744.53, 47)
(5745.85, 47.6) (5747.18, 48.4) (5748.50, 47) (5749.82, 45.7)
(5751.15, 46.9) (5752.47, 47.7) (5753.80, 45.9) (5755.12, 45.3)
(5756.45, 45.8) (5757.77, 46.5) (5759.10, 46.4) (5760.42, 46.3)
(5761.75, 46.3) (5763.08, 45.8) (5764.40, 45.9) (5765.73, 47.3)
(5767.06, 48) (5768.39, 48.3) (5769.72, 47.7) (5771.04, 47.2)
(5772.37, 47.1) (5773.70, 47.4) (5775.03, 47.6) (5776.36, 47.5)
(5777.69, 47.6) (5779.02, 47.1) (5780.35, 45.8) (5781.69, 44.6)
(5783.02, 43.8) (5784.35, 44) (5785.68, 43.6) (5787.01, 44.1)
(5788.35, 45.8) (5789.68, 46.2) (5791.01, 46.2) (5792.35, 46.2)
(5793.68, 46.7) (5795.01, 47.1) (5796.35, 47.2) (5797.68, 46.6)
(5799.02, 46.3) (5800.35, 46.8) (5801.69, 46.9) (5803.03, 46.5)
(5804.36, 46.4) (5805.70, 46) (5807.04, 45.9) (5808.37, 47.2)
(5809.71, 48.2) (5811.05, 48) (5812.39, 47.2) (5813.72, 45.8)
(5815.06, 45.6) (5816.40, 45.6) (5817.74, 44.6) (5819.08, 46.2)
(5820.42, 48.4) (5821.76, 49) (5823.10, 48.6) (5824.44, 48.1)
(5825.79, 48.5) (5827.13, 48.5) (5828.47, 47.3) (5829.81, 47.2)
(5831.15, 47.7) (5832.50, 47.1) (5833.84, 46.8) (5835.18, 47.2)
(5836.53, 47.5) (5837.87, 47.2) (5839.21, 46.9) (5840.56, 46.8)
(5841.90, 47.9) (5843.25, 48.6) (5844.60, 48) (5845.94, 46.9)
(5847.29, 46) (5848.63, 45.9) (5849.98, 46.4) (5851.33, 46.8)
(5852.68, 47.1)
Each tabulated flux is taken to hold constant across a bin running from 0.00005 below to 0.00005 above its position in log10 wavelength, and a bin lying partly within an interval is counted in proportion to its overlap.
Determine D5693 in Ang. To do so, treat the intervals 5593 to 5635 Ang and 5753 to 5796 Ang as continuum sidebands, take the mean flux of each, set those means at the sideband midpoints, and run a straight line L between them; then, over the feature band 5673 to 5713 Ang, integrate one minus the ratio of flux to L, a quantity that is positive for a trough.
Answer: 0.1 Ang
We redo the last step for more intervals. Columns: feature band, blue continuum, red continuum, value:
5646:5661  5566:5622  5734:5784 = -0.1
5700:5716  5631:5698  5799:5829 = 0.7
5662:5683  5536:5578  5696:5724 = -0.7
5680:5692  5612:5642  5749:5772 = 0.1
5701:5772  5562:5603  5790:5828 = -0.5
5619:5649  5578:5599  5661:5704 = -0.5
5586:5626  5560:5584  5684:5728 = 0.8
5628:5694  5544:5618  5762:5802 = -0.7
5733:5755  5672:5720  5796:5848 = -0.6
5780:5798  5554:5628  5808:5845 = 0.6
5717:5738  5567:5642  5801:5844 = -0.4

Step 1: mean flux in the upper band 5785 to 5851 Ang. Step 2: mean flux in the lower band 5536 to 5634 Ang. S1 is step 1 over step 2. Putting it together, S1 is 1.02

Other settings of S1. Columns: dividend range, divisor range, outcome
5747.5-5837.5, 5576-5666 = 1.03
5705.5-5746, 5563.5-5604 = 1.05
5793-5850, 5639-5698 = 1.02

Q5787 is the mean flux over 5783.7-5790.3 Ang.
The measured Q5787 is 44.7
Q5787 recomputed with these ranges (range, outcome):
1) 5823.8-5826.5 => 48.2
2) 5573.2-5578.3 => 44.5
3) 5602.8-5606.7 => 44.4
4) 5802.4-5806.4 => 46.3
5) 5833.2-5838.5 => 47.2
